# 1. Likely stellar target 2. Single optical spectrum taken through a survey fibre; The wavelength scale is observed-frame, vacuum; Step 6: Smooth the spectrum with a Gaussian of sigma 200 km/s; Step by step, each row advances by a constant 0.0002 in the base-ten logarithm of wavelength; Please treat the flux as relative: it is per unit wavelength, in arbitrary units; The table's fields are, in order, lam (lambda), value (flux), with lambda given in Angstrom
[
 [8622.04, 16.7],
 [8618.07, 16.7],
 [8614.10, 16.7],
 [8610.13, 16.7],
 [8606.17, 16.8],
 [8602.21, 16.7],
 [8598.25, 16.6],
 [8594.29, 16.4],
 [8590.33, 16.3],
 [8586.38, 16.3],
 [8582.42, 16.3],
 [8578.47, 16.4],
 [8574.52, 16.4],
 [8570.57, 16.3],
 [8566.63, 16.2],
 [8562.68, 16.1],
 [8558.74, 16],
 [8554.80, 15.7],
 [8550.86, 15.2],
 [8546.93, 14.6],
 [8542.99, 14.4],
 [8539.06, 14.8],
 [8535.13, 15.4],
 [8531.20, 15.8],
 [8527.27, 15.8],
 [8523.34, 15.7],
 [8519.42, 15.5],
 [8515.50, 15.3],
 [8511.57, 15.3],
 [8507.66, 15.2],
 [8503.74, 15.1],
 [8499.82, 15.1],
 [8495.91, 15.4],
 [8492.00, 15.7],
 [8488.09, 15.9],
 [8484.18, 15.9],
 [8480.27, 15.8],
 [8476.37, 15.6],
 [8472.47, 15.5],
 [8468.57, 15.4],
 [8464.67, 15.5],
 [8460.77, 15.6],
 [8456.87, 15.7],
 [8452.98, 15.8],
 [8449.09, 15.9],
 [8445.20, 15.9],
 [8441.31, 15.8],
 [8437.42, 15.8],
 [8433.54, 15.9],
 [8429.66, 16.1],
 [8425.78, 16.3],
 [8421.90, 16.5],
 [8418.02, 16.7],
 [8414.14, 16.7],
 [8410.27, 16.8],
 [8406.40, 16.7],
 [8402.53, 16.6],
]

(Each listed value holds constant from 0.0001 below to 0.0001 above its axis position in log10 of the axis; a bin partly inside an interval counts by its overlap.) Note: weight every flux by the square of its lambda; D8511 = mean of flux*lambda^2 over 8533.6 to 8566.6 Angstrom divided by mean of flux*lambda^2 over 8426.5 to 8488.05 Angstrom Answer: 0.99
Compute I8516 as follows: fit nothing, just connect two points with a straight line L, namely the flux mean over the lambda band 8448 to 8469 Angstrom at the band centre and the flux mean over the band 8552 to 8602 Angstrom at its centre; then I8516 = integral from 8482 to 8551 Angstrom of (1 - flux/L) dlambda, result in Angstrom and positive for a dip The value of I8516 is 2.6 Angstrom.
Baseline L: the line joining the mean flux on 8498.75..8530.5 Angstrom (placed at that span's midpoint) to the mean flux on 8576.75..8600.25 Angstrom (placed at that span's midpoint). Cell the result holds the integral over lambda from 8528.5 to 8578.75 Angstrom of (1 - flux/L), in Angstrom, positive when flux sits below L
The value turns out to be 1.0 Angstrom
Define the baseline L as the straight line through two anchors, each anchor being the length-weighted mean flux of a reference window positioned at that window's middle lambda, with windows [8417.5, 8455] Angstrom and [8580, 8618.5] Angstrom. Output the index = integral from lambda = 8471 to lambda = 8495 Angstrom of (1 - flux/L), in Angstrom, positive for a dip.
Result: 0.7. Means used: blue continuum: 16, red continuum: 16.5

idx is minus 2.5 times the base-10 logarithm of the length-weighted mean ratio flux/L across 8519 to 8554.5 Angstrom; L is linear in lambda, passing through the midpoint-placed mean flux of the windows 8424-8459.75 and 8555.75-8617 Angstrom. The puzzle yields 0.07 mag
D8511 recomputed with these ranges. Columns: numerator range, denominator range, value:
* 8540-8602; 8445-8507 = 1.05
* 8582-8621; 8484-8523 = 1.10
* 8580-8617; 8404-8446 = 1.06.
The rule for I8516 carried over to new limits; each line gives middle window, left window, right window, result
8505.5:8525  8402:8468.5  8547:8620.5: 1.0 Angstrom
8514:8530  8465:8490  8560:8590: 0.4 Angstrom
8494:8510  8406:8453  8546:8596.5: 0.9 Angstrom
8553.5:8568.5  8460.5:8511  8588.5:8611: 0.2 Angstrom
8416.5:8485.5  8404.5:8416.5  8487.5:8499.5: 1.3 Angstrom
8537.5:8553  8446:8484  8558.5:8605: 1.3 Angstrom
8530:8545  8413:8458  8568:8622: 1.2 Angstrom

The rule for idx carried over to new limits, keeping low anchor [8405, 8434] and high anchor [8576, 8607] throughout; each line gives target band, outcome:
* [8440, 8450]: 0.04 mag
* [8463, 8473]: 0.07 mag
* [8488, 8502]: 0.07 mag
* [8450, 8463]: 0.05 mag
